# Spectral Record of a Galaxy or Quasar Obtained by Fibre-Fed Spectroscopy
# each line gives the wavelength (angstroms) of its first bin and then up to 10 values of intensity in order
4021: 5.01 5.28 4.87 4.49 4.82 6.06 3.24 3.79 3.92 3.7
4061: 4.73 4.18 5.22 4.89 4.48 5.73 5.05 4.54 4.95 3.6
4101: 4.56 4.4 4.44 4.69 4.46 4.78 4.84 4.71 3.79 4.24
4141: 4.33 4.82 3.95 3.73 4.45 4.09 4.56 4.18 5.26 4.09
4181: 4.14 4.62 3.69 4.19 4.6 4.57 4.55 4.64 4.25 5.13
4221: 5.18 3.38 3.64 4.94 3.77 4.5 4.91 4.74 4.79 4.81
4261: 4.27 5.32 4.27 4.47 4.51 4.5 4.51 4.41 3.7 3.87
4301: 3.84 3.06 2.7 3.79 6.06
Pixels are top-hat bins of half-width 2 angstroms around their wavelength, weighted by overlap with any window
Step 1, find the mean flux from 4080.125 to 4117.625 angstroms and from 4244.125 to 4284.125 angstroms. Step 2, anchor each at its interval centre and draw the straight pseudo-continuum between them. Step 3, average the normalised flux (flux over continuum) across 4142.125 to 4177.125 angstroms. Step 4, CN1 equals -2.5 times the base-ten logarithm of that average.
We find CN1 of 0.06 mag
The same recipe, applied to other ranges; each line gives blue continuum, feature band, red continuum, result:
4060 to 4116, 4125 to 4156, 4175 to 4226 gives 0.068 mag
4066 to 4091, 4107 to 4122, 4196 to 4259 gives 0.062 mag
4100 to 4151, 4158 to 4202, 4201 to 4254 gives 0.029 mag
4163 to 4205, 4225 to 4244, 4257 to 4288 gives 0.083 mag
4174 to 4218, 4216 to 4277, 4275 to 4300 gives -0.054 mag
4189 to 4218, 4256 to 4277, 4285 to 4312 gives -0.169 mag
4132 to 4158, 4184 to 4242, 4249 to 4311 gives -0.042 mag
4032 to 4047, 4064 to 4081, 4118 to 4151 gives -0.060 mag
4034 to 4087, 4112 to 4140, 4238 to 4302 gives 0.016 mag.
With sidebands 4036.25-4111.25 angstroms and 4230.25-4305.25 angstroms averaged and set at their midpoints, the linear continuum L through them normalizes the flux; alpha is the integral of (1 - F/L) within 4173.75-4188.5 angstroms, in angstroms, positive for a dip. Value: 0.5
